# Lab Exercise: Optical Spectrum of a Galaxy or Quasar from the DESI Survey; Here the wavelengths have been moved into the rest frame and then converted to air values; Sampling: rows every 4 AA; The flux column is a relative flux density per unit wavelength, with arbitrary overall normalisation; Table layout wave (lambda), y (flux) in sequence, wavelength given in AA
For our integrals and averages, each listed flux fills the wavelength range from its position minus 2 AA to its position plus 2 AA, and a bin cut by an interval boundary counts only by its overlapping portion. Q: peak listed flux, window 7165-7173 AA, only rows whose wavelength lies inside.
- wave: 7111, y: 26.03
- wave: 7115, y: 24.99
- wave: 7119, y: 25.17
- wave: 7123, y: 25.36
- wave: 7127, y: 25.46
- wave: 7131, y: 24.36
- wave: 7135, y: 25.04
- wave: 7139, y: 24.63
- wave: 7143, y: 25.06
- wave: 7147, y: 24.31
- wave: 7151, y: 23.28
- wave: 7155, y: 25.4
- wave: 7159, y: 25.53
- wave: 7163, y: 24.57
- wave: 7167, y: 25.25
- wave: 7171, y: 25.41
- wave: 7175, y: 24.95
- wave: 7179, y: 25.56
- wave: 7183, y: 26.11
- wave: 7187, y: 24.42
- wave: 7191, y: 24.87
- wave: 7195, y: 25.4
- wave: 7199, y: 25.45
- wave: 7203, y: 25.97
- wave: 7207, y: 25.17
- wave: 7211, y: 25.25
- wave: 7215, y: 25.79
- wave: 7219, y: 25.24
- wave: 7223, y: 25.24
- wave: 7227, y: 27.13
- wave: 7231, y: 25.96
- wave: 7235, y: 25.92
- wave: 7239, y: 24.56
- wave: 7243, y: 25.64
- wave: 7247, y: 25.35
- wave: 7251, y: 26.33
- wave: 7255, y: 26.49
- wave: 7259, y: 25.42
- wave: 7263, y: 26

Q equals 25.41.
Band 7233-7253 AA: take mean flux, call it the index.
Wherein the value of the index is 25.6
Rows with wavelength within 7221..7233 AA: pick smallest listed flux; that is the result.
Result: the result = 25.24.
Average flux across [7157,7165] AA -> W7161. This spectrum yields 25.1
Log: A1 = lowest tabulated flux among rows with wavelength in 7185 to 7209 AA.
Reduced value 24.42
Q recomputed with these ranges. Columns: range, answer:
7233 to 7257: 26.49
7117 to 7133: 25.46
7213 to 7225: 25.79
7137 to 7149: 25.06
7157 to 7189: 26.11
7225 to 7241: 27.13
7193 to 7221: 25.97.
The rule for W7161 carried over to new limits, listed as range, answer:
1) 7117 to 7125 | 25.3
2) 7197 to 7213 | 25.5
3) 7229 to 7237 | 25.9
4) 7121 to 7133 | 25.1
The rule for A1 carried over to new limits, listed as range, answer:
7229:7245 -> 24.56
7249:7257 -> 26.33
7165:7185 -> 24.95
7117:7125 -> 25.17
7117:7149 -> 24.31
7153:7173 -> 24.57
